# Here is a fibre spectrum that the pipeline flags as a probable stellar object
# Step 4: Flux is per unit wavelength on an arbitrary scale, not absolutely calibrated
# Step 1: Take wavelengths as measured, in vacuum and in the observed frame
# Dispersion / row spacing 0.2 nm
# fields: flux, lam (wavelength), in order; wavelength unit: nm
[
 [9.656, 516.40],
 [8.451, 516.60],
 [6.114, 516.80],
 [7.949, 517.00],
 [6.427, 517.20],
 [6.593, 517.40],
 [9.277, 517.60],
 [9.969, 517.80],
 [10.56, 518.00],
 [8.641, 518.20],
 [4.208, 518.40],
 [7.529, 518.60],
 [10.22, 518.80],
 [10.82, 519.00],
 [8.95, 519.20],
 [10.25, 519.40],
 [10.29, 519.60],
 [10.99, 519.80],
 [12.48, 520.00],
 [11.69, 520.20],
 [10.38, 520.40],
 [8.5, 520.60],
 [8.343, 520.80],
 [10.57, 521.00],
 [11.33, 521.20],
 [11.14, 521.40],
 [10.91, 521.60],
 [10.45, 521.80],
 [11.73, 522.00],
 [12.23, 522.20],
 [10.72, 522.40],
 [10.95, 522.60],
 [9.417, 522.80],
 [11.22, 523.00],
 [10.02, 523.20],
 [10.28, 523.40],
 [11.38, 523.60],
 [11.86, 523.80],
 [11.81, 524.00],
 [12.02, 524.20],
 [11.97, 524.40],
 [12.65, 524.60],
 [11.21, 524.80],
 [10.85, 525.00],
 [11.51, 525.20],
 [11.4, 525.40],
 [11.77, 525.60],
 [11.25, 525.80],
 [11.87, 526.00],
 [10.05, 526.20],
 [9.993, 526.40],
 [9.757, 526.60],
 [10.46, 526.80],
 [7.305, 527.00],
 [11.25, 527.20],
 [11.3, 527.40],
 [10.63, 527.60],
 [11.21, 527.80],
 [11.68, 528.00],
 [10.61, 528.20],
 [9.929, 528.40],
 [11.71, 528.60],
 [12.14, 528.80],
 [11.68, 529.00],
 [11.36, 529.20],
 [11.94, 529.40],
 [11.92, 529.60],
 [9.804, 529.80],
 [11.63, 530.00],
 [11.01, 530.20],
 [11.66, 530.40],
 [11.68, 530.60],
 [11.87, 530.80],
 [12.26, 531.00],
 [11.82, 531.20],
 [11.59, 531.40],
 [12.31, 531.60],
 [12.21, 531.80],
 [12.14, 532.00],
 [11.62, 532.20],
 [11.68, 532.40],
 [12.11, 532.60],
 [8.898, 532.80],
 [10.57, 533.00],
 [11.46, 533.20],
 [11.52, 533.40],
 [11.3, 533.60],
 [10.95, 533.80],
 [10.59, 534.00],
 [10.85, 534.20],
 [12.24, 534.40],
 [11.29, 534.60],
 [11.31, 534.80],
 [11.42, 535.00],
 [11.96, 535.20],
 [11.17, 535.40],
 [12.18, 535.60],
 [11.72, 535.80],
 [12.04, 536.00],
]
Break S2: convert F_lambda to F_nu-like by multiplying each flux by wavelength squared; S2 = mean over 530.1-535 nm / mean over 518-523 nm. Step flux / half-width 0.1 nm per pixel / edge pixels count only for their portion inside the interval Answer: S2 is 1.2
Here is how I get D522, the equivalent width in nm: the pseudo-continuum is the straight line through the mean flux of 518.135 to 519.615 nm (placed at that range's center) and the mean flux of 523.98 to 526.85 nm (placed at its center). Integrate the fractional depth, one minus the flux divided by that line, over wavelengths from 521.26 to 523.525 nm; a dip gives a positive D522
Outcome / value -0.168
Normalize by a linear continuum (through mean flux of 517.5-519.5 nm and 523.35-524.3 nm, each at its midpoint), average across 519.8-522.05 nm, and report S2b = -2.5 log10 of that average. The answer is -0.05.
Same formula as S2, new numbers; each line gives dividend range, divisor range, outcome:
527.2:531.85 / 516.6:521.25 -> 1.30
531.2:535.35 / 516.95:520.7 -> 1.30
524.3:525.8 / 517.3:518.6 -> 1.46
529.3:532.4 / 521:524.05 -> 1.10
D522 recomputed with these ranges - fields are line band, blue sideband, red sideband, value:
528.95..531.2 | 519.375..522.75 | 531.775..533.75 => -0.07 nm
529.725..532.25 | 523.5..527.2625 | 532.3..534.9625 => -0.13 nm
